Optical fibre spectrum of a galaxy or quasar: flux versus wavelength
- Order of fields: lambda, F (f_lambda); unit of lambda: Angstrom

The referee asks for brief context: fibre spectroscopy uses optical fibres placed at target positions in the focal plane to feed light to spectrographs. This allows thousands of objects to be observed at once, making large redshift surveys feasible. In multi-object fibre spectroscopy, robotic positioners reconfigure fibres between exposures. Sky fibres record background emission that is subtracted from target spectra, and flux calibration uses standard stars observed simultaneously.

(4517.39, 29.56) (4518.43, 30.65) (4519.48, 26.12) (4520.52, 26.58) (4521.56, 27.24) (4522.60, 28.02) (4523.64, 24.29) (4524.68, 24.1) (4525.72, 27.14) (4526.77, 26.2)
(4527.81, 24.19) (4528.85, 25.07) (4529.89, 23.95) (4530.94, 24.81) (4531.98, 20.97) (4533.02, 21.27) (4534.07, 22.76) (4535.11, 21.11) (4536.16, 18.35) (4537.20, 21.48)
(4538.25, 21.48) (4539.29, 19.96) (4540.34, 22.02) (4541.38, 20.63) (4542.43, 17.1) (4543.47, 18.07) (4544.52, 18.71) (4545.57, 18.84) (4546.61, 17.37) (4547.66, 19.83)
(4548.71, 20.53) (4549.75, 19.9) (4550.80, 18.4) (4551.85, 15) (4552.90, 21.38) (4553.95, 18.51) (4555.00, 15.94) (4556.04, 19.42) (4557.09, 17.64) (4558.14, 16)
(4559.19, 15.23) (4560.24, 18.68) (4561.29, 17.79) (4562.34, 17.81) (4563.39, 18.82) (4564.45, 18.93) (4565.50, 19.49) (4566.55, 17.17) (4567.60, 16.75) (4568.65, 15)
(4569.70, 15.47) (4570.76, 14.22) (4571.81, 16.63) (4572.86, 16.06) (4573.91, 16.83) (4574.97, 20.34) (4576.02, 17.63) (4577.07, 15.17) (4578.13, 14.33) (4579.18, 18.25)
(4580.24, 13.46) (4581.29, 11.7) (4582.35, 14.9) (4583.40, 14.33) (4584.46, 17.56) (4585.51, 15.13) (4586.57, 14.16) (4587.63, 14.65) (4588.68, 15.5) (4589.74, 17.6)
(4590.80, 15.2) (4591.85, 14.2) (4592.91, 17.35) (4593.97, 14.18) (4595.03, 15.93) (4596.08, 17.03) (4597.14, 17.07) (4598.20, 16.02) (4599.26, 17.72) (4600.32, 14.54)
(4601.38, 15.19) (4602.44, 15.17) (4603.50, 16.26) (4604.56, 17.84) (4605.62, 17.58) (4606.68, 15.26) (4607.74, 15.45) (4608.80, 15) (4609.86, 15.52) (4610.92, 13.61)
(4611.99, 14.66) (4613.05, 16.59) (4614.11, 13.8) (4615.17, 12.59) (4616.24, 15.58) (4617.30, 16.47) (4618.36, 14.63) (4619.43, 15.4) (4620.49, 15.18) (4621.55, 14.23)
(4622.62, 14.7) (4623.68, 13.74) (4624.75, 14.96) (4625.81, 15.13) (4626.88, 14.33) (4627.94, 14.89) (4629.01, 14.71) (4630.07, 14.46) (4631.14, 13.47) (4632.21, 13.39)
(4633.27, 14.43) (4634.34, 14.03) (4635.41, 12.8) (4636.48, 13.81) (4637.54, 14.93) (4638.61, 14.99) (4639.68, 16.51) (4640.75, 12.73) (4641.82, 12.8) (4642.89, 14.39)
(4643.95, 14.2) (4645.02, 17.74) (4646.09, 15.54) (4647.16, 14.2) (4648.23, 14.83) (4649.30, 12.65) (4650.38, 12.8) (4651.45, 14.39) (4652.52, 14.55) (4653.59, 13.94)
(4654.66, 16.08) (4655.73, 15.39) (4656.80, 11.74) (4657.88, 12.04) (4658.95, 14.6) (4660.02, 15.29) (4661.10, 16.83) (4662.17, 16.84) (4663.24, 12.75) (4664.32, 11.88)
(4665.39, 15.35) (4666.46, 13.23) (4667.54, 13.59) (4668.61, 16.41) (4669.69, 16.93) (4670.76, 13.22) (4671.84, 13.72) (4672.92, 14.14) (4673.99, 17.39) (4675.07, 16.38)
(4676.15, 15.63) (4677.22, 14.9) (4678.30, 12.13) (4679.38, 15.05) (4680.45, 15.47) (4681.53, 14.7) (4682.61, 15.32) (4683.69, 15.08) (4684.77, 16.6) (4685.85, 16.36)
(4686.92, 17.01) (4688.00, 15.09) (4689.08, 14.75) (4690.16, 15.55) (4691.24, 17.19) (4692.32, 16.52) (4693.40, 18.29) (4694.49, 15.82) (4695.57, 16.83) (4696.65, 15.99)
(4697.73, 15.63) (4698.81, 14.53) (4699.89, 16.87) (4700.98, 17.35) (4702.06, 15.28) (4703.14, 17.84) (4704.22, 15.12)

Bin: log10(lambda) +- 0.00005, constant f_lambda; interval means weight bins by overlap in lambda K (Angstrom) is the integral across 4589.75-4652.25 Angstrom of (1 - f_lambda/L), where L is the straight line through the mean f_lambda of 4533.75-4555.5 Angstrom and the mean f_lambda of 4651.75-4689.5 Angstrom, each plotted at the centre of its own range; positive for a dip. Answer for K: 6.3 Angstrom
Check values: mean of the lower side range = 19.4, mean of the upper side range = 14.9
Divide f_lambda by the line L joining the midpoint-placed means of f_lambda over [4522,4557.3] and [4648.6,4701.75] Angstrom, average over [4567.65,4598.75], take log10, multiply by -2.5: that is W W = 0.213 mag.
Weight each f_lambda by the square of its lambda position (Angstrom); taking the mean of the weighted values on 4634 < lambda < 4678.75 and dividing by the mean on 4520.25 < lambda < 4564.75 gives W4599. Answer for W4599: 0.74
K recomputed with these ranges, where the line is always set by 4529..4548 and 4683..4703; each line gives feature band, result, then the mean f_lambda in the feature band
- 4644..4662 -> 2.8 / 14.6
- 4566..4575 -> 1.5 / 16.3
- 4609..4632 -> 4.5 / 14.7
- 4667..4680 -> 1.4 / 15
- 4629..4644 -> 3.1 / 14.1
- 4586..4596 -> 1.9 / 15.5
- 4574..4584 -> 2.0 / 15.6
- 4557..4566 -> 0.9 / 17.8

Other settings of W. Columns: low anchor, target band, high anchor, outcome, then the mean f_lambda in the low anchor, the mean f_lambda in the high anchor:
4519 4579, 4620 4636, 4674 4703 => 0.225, 19.8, 15.8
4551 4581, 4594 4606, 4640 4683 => -0.009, 17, 14.6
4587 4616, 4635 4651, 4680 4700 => 0.103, 15.6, 16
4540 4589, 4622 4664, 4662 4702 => 0.115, 17.2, 15.4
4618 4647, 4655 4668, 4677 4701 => 0.074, 14.5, 15.8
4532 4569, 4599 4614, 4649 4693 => 0.090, 18.8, 14.9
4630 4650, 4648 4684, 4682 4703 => 0.047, 14.3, 16.1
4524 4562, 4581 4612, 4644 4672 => 0.130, 20.3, 14.5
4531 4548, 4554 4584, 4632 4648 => 0.117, 20.1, 14.5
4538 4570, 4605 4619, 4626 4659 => 0.035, 18.3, 14.2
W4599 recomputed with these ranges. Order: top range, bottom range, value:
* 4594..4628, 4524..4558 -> 0.77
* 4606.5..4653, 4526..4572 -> 0.78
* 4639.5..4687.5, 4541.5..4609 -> 0.92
